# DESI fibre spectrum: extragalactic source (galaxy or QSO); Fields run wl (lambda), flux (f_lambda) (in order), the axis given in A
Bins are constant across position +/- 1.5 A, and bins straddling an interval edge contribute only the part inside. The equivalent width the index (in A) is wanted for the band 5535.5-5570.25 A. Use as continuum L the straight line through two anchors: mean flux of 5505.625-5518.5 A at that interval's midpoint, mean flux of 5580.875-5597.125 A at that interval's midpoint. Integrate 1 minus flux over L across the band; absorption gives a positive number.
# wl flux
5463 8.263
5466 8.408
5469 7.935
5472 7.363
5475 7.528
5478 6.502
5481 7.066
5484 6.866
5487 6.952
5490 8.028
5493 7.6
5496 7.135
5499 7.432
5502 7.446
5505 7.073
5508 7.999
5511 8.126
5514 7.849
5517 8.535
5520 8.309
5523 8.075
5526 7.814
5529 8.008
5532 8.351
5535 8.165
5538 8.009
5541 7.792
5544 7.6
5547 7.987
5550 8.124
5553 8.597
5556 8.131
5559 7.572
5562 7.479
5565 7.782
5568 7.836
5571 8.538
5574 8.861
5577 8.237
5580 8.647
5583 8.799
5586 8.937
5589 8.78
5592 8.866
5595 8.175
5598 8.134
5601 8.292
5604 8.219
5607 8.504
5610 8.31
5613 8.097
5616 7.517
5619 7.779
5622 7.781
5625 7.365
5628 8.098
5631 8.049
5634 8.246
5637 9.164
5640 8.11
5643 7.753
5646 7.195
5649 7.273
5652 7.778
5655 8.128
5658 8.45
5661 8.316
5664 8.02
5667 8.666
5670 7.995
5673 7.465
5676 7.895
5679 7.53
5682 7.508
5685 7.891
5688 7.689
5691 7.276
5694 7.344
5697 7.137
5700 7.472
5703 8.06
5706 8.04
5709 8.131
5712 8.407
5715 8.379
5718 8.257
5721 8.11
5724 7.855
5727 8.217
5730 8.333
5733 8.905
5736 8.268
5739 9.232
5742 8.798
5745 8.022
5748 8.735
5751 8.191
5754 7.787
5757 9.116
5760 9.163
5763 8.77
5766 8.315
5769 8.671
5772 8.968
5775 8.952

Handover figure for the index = 1.9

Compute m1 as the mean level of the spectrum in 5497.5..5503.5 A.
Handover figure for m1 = 7.44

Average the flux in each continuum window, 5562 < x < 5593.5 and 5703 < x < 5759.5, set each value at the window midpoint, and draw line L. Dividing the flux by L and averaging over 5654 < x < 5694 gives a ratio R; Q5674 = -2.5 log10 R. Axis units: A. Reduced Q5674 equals 0.07 mag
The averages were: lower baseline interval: 8.48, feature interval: 7.89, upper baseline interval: 8.38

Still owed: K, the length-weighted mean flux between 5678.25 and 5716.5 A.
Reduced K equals 7.76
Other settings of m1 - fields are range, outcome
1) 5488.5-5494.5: 7.81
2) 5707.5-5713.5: 8.27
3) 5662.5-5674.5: 8.04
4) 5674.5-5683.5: 7.64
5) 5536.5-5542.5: 7.9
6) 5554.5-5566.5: 7.74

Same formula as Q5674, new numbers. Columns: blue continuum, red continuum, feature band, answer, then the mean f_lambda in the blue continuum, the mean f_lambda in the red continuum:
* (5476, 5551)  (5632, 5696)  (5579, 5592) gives -0.13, 7.71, 7.89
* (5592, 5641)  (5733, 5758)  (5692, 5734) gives 0.05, 8.14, 8.53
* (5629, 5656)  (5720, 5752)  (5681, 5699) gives 0.10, 7.97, 8.43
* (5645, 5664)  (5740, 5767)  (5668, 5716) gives 0.05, 7.89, 8.56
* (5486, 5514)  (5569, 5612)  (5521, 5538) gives -0.03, 7.56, 8.51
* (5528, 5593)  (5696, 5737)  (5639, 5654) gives 0.08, 8.23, 8.12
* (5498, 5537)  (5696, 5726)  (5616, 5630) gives 0.03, 7.94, 8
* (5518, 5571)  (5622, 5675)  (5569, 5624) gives -0.05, 8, 8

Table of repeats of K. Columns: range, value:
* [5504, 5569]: 7.97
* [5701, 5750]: 8.35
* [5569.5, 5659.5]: 8.2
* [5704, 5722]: 8.22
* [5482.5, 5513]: 7.47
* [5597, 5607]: 8.26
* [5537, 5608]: 8.25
